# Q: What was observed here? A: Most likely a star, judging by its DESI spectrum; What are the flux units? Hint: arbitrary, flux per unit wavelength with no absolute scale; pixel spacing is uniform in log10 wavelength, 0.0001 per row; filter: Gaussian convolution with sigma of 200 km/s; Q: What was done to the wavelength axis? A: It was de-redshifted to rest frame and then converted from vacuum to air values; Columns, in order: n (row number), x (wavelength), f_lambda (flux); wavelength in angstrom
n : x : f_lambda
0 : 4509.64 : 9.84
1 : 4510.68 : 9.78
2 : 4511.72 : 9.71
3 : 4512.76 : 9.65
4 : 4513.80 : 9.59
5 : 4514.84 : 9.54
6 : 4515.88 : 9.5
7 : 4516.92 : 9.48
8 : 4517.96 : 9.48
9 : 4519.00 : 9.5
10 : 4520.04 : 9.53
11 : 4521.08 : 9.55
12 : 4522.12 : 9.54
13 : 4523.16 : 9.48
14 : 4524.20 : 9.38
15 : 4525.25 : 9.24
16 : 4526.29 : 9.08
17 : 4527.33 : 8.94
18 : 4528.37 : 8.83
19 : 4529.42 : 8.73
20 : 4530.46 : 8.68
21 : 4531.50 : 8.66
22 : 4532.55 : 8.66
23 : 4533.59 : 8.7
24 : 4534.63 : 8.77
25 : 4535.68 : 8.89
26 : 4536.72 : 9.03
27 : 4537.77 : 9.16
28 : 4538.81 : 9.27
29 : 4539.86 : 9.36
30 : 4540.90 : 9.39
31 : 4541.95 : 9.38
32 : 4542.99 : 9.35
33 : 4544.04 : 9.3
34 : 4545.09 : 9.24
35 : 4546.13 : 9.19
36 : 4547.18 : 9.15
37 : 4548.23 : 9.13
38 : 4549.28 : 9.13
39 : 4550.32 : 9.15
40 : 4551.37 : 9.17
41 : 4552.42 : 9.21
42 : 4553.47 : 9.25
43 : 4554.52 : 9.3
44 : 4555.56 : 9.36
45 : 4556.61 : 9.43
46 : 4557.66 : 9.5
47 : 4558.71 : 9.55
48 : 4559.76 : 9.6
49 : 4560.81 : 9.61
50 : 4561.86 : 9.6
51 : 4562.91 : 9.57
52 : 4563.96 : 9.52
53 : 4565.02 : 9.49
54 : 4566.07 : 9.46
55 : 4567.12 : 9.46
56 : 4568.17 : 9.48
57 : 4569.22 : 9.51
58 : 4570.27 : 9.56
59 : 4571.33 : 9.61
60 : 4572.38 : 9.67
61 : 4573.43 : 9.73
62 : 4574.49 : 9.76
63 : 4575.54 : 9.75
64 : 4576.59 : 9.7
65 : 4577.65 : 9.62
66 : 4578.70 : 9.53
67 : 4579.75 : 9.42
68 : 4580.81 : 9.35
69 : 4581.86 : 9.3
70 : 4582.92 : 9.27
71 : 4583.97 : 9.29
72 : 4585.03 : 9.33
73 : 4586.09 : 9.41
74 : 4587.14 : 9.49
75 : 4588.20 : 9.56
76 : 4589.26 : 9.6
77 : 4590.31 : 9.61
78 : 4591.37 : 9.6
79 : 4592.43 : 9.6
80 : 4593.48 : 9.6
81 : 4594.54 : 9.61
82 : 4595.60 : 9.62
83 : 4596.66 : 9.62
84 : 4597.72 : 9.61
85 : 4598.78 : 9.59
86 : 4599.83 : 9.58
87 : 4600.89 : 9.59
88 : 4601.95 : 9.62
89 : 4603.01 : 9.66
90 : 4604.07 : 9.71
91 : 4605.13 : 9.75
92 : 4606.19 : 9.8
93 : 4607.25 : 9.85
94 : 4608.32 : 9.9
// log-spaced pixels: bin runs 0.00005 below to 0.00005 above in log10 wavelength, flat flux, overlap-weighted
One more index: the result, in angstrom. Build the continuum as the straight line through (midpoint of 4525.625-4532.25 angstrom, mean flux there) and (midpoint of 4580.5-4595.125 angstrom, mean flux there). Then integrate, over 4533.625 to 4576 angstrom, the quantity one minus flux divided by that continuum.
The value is -1.20 angstrom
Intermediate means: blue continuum 8.82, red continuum 9.48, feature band 9.37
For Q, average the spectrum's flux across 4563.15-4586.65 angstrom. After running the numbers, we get 9.51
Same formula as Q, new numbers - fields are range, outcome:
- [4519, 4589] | 9.33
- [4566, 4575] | 9.59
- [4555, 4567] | 9.52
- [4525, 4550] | 9.05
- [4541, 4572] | 9.39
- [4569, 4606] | 9.57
